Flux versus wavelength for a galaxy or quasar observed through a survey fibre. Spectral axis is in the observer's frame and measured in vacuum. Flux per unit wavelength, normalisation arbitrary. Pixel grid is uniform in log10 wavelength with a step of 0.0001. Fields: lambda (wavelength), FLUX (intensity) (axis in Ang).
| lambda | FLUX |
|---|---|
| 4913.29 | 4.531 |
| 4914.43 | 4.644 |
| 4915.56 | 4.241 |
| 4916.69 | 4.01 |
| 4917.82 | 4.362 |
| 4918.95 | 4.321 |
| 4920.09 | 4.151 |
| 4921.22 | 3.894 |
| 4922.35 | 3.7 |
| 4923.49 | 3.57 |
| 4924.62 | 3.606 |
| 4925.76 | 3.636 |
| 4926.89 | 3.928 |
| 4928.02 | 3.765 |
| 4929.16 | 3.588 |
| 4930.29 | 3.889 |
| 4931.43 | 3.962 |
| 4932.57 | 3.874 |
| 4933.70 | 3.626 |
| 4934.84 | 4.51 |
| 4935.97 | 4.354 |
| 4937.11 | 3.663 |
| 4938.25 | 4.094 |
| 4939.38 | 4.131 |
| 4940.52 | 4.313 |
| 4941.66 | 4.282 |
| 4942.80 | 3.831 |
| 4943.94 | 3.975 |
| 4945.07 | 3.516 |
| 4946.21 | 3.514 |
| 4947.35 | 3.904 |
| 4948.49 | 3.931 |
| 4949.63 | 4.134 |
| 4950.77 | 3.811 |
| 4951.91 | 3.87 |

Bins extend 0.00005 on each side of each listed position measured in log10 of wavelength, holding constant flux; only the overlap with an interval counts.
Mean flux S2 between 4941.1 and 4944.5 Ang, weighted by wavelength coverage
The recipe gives 4.02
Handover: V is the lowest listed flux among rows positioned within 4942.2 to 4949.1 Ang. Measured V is 3.514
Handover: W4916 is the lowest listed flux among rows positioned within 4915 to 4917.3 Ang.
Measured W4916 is 4.01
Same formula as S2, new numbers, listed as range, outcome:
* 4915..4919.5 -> 4.24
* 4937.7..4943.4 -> 4.13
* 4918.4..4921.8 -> 4.12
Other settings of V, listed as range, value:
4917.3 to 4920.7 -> 4.151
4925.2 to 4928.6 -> 3.636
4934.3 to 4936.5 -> 4.354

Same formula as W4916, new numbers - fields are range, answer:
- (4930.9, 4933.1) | 3.874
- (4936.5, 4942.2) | 3.663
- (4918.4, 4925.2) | 3.57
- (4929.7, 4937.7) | 3.626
